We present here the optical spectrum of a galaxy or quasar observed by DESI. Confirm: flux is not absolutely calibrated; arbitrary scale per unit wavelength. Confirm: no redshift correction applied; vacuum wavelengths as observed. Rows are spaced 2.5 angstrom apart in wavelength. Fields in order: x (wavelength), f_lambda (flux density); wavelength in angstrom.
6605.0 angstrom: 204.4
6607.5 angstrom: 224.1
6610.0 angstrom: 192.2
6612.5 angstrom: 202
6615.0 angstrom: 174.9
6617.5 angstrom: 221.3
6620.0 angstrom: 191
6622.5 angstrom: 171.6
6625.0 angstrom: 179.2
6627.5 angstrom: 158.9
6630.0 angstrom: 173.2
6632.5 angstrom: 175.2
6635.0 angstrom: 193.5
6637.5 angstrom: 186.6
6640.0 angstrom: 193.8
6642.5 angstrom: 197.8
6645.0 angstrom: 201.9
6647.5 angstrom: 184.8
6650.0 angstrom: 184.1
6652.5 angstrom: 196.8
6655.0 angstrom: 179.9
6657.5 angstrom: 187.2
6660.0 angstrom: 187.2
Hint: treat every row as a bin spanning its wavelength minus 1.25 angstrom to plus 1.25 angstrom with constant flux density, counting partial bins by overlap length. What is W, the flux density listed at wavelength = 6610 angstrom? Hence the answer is 192.2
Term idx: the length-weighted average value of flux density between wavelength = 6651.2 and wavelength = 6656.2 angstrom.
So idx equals 188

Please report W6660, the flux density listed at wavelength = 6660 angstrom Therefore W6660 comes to 187.2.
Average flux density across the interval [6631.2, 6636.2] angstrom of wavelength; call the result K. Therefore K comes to 184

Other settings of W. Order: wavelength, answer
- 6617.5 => 221.3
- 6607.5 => 224.1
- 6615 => 174.9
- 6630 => 173.2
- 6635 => 193.5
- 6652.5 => 196.8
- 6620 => 191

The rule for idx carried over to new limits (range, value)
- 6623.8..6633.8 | 172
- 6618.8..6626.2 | 181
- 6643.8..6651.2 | 190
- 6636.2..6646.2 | 195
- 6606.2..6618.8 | 203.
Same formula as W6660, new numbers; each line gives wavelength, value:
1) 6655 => 179.9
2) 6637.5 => 186.6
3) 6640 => 193.8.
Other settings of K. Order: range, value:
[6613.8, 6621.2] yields 196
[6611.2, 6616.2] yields 189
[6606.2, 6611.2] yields 208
